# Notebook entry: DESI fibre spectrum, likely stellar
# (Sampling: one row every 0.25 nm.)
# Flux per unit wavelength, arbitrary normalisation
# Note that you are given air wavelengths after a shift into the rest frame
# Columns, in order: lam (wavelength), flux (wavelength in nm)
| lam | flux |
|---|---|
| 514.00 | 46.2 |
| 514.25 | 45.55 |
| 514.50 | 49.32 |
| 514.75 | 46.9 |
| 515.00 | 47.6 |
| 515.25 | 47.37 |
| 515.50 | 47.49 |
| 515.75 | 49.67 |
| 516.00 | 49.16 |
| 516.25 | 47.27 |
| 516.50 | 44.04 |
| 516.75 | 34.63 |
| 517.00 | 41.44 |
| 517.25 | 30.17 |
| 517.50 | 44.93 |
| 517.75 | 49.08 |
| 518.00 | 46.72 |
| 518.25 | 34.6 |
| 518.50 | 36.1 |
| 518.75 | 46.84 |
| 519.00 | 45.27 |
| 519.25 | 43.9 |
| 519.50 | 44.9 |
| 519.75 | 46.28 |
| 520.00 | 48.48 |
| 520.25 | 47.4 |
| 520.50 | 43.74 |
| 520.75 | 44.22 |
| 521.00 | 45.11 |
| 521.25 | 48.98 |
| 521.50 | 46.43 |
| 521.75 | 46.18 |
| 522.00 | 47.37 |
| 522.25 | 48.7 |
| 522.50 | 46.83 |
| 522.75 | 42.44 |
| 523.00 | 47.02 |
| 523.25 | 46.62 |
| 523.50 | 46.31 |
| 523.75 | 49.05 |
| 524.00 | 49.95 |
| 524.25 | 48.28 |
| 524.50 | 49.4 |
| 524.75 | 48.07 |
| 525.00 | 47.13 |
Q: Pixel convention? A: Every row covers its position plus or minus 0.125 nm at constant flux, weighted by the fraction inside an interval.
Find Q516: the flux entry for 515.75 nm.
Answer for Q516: 49.67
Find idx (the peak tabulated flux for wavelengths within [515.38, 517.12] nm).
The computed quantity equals 49.67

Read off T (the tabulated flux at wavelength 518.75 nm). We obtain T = 46.84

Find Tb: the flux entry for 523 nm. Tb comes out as 47.02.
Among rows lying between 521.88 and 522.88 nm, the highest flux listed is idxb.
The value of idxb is 48.7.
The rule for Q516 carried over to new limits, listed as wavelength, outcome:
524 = 49.95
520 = 48.48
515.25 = 47.37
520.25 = 47.4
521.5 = 46.43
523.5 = 46.31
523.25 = 46.62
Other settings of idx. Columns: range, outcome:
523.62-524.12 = 49.95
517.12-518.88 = 49.08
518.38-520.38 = 48.48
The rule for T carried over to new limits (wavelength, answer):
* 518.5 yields 36.1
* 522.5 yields 46.83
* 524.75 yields 48.07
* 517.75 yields 49.08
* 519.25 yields 43.9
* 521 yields 45.11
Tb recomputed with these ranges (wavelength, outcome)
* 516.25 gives 47.27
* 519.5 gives 44.9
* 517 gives 41.44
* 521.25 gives 48.98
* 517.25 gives 30.17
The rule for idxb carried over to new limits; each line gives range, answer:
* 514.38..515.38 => 49.32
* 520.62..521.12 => 45.11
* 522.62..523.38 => 47.02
